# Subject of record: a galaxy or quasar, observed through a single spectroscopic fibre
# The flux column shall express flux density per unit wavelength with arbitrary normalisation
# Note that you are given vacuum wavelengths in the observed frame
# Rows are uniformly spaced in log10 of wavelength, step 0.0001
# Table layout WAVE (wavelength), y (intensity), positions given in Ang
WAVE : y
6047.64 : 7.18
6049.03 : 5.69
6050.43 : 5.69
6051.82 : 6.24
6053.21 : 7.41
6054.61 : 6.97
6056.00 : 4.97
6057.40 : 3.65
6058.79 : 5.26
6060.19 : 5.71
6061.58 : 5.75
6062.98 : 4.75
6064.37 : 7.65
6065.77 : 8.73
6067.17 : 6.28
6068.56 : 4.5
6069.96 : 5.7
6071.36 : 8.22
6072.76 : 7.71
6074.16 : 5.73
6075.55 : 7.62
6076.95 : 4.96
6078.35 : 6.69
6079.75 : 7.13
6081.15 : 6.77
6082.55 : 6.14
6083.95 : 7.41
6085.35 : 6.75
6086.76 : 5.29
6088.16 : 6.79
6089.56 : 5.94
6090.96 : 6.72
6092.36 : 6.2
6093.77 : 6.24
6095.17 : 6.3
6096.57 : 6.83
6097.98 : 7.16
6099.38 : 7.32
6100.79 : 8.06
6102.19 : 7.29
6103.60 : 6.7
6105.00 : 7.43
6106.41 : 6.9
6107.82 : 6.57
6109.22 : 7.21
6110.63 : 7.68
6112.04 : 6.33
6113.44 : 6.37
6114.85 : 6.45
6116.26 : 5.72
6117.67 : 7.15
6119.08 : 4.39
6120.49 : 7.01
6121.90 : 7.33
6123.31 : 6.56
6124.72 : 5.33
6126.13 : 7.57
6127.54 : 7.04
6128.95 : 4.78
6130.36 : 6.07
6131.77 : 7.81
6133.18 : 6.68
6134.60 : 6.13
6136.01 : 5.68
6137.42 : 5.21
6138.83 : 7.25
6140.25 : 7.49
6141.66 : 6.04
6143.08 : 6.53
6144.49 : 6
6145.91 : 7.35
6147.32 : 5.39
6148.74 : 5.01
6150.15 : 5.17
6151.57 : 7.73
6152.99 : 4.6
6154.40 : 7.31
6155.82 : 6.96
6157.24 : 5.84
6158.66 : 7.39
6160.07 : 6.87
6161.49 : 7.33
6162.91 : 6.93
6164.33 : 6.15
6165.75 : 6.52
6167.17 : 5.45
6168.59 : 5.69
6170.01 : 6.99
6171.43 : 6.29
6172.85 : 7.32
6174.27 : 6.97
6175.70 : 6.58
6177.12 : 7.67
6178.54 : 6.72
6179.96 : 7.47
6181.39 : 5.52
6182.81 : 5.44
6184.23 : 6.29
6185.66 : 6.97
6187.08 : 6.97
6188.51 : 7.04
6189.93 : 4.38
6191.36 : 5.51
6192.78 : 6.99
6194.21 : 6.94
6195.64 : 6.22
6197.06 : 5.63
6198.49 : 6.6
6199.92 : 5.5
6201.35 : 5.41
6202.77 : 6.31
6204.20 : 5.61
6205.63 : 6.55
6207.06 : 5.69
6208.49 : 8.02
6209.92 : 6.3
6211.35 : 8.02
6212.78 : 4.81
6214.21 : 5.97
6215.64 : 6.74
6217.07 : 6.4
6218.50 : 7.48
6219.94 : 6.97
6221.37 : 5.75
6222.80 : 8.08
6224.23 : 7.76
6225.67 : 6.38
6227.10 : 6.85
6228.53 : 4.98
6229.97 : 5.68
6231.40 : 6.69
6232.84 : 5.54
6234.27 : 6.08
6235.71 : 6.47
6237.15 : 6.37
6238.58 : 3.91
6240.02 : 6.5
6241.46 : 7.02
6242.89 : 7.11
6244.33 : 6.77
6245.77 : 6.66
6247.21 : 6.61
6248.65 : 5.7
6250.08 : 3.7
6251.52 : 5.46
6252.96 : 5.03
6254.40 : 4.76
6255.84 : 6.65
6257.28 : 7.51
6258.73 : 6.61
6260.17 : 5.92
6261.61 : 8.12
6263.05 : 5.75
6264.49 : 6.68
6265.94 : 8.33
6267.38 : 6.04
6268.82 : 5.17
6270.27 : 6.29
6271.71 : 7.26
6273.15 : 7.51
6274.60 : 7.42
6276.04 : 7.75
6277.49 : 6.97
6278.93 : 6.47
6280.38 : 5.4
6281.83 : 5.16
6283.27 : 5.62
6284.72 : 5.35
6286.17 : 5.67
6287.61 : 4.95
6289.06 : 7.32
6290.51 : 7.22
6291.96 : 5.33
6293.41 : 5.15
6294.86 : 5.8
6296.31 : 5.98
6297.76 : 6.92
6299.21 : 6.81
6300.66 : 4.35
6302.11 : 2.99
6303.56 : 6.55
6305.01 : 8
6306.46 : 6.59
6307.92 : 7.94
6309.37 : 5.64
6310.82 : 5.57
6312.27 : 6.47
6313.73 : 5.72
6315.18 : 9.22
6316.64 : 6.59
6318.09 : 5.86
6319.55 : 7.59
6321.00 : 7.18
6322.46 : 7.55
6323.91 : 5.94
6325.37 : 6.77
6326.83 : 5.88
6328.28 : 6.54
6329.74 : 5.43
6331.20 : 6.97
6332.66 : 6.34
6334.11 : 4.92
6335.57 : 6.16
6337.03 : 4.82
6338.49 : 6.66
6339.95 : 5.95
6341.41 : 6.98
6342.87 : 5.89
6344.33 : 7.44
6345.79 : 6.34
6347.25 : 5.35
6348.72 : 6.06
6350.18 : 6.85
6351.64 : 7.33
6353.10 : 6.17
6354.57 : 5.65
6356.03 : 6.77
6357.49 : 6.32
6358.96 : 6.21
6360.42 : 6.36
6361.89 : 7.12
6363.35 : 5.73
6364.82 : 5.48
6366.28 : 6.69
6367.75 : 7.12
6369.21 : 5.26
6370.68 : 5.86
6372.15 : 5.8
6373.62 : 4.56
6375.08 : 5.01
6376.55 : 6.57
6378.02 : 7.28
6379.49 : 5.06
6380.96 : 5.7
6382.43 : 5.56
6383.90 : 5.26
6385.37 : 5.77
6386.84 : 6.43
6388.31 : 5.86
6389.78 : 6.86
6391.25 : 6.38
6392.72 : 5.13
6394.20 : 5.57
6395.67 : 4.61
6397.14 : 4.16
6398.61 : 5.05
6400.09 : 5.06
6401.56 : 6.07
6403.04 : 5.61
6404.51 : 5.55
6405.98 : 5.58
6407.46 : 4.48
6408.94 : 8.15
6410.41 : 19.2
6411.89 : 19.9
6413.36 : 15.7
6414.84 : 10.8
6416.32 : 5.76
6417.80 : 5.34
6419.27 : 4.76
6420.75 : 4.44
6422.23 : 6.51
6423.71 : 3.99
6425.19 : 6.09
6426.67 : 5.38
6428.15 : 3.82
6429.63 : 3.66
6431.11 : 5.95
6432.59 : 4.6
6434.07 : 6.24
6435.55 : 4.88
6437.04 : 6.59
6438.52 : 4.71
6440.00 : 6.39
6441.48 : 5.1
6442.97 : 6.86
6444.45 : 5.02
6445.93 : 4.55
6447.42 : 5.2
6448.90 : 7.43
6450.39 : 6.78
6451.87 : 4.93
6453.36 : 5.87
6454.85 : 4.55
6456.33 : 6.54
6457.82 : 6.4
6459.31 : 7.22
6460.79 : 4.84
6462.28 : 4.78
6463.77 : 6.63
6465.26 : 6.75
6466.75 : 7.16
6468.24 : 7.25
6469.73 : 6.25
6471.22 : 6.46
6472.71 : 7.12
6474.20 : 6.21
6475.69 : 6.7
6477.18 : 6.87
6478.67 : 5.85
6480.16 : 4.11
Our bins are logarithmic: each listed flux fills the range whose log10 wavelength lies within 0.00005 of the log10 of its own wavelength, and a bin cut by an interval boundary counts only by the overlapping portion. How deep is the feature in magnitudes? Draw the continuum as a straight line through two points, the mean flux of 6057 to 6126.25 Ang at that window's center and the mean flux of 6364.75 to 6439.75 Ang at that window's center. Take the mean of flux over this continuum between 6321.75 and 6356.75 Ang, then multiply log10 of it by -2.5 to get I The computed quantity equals 0.02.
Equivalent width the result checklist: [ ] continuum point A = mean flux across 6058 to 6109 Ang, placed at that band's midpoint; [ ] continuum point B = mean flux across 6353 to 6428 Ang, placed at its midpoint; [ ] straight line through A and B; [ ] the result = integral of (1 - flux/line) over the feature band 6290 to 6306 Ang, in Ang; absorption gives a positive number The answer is 1.6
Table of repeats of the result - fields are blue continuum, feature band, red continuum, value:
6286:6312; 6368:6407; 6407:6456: 5.55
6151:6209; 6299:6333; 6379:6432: 0.68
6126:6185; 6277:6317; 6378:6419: 4.38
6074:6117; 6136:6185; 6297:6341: 1.01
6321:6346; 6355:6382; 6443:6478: 0.95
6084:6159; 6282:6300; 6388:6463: 1.28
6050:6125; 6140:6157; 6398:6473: 0.63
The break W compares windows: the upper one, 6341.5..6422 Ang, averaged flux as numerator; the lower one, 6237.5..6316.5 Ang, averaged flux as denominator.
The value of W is 1.1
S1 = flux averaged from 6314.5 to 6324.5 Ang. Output 7.14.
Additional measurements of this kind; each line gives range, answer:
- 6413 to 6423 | 7.29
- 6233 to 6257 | 5.95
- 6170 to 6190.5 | 6.58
